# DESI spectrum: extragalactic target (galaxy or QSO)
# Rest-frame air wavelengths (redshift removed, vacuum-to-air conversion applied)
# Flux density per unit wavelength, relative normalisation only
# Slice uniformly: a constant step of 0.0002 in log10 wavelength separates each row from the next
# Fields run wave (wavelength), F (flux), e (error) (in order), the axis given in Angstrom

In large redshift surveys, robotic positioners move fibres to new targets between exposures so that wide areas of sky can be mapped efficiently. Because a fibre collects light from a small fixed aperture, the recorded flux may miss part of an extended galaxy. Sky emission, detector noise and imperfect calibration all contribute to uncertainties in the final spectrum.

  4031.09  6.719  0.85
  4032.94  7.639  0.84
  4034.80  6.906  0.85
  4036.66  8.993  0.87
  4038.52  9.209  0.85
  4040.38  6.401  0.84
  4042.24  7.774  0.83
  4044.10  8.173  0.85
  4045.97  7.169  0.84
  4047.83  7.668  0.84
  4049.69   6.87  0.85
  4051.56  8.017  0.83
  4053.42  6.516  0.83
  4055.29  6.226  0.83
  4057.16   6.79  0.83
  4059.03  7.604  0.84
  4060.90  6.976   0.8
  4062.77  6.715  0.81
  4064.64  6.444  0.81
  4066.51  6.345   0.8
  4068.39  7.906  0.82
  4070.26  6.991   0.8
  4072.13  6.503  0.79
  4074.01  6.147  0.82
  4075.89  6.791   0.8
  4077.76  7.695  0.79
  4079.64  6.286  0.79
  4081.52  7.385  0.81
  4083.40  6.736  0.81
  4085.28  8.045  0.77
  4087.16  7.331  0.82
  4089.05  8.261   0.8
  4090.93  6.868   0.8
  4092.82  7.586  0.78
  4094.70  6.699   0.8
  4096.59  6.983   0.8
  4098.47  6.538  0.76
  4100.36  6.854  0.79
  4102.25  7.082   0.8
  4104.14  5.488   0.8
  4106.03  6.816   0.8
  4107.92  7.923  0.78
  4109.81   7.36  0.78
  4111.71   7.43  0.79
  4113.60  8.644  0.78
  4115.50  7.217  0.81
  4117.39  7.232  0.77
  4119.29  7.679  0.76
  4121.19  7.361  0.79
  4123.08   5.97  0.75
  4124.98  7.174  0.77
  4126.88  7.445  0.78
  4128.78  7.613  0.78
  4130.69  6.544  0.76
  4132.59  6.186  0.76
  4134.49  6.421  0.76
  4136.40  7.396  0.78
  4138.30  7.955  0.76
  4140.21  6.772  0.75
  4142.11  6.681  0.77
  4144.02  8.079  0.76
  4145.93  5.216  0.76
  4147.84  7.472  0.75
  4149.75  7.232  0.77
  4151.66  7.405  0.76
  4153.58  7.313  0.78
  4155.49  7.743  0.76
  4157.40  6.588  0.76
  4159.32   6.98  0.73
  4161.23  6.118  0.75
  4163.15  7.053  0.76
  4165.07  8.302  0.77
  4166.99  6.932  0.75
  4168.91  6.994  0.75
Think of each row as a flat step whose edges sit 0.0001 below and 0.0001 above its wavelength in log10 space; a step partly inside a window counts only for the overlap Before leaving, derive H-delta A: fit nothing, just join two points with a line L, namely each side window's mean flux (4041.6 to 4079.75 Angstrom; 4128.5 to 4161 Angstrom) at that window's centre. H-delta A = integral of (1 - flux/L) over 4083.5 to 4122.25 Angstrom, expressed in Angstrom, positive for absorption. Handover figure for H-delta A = -1.3 Angstrom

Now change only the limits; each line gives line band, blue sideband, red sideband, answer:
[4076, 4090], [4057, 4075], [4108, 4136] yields -0.82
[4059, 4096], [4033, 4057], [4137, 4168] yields 1.57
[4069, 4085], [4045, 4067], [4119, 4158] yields 0.21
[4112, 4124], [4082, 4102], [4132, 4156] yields -0.38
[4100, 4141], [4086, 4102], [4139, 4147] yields -1.16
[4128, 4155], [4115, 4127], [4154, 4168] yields 0.35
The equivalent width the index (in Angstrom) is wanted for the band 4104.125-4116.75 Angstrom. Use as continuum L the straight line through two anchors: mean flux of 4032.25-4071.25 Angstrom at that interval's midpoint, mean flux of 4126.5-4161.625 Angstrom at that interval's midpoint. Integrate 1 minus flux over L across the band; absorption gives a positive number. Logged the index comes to -0.5 Angstrom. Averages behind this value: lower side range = 7.3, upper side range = 7.02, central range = 7.4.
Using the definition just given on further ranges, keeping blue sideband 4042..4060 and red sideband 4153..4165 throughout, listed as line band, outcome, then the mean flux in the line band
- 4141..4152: 0.1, 6.99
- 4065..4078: 0.7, 6.85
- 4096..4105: 0.7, 6.59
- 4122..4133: 0.4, 6.86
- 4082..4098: -0.2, 7.29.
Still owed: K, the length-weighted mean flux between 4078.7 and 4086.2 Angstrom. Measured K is 7.11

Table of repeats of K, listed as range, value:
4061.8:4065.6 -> 6.59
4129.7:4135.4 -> 6.39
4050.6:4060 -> 7.03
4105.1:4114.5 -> 7.63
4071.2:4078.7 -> 6.78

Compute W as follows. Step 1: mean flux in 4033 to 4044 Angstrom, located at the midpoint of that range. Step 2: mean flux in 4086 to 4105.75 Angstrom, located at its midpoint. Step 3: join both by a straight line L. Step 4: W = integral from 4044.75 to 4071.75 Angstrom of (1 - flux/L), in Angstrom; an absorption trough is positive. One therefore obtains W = 1.9 Angstrom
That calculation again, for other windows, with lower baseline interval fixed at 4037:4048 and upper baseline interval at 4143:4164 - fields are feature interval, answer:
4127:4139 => 0.2 Angstrom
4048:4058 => 1.0 Angstrom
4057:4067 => 1.1 Angstrom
